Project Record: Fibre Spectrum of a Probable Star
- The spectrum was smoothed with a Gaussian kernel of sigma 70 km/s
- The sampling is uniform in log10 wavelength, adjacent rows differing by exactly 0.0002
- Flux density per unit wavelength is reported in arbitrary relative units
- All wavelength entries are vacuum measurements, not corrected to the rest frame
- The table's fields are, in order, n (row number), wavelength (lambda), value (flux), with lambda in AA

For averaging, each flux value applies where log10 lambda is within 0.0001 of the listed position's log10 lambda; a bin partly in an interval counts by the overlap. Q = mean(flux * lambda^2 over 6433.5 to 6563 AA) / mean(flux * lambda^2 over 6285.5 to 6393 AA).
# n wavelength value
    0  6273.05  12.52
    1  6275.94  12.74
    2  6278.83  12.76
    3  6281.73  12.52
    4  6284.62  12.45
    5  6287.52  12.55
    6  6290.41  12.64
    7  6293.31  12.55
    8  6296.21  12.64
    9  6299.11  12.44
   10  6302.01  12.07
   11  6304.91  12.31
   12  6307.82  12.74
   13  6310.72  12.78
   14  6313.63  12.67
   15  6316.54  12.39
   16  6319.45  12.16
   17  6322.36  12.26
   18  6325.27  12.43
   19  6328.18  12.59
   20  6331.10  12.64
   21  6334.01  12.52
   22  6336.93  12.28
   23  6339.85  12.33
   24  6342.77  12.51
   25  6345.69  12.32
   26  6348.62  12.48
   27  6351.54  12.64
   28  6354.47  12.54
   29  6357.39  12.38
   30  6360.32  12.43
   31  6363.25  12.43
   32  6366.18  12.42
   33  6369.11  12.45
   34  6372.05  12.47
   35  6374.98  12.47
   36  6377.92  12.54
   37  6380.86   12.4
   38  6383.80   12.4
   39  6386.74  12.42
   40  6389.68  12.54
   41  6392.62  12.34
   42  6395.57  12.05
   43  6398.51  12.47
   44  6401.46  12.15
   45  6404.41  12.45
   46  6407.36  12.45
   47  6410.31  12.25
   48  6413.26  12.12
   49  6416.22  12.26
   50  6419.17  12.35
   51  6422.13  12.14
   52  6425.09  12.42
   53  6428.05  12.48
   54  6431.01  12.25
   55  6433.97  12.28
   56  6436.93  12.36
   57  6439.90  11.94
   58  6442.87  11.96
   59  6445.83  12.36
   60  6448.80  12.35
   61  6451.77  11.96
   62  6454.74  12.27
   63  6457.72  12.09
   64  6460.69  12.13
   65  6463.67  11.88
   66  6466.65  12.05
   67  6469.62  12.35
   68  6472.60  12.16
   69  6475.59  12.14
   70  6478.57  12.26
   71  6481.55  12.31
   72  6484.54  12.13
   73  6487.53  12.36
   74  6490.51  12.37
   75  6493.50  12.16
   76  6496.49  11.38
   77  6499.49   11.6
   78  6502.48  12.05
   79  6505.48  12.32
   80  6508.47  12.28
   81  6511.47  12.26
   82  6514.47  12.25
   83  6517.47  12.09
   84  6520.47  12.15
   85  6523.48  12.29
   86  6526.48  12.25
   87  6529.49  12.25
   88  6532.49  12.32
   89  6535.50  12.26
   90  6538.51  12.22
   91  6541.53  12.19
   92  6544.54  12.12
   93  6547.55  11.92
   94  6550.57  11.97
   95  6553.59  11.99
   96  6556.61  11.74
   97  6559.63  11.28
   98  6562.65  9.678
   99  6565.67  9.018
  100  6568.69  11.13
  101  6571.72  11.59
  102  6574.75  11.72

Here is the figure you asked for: 1.0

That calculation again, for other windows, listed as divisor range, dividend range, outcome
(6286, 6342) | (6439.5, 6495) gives 1.02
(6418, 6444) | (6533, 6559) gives 1.02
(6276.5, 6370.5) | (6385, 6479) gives 1.01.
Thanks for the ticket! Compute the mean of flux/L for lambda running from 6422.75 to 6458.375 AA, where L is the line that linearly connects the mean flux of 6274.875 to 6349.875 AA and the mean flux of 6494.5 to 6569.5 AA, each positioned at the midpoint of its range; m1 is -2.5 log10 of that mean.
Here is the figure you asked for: -0.01 mag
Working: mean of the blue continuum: 12.5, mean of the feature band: 12.2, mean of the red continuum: 11.8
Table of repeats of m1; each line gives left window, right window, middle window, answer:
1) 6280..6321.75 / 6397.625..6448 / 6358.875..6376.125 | -0.007 mag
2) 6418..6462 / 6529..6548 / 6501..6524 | 0.000 mag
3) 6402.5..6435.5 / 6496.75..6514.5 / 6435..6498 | 0.003 mag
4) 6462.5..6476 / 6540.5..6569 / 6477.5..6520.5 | -0.027 mag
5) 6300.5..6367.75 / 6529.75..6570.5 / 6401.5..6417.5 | -0.014 mag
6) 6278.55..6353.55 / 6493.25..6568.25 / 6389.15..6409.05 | -0.010 mag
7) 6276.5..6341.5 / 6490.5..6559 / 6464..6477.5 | 0.003 mag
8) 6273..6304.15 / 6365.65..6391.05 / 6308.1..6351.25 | 0.002 mag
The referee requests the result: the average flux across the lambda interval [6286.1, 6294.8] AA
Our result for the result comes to 12.6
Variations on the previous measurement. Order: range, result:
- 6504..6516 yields 12.3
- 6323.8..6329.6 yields 12.5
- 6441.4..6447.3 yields 12.2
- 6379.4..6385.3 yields 12.4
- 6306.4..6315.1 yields 12.7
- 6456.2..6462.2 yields 12.1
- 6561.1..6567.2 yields 9.38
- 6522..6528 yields 12.3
